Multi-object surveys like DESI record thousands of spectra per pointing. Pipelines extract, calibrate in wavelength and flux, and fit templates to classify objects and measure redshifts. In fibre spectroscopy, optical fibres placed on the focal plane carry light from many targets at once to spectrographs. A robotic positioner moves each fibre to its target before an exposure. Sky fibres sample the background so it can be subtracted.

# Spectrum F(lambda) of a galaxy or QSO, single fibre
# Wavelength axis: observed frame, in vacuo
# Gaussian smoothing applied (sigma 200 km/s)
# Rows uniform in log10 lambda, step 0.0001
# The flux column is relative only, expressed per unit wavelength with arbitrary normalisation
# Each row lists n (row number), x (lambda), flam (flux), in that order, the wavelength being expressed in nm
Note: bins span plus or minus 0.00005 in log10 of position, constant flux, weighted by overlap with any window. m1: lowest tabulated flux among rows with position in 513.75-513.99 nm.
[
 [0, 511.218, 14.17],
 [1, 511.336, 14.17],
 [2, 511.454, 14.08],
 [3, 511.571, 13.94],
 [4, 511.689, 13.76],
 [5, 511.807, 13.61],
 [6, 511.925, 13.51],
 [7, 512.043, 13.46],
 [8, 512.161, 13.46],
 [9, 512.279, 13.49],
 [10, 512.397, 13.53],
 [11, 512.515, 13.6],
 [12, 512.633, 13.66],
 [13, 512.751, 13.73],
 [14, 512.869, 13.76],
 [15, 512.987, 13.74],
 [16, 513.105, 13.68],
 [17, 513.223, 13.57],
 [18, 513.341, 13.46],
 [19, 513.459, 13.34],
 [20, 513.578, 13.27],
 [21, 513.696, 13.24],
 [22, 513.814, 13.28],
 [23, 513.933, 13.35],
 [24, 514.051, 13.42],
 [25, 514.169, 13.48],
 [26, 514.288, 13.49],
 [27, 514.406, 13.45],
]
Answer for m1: 13.28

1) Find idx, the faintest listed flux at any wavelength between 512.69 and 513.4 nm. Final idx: 13.46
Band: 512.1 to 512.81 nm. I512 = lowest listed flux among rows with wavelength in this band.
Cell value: 13.46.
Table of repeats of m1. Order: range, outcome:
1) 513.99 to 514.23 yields 13.42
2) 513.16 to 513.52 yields 13.34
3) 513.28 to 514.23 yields 13.24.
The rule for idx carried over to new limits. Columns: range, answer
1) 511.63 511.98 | 13.51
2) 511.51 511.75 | 13.76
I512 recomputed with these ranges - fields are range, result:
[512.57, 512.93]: 13.66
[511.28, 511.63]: 13.94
